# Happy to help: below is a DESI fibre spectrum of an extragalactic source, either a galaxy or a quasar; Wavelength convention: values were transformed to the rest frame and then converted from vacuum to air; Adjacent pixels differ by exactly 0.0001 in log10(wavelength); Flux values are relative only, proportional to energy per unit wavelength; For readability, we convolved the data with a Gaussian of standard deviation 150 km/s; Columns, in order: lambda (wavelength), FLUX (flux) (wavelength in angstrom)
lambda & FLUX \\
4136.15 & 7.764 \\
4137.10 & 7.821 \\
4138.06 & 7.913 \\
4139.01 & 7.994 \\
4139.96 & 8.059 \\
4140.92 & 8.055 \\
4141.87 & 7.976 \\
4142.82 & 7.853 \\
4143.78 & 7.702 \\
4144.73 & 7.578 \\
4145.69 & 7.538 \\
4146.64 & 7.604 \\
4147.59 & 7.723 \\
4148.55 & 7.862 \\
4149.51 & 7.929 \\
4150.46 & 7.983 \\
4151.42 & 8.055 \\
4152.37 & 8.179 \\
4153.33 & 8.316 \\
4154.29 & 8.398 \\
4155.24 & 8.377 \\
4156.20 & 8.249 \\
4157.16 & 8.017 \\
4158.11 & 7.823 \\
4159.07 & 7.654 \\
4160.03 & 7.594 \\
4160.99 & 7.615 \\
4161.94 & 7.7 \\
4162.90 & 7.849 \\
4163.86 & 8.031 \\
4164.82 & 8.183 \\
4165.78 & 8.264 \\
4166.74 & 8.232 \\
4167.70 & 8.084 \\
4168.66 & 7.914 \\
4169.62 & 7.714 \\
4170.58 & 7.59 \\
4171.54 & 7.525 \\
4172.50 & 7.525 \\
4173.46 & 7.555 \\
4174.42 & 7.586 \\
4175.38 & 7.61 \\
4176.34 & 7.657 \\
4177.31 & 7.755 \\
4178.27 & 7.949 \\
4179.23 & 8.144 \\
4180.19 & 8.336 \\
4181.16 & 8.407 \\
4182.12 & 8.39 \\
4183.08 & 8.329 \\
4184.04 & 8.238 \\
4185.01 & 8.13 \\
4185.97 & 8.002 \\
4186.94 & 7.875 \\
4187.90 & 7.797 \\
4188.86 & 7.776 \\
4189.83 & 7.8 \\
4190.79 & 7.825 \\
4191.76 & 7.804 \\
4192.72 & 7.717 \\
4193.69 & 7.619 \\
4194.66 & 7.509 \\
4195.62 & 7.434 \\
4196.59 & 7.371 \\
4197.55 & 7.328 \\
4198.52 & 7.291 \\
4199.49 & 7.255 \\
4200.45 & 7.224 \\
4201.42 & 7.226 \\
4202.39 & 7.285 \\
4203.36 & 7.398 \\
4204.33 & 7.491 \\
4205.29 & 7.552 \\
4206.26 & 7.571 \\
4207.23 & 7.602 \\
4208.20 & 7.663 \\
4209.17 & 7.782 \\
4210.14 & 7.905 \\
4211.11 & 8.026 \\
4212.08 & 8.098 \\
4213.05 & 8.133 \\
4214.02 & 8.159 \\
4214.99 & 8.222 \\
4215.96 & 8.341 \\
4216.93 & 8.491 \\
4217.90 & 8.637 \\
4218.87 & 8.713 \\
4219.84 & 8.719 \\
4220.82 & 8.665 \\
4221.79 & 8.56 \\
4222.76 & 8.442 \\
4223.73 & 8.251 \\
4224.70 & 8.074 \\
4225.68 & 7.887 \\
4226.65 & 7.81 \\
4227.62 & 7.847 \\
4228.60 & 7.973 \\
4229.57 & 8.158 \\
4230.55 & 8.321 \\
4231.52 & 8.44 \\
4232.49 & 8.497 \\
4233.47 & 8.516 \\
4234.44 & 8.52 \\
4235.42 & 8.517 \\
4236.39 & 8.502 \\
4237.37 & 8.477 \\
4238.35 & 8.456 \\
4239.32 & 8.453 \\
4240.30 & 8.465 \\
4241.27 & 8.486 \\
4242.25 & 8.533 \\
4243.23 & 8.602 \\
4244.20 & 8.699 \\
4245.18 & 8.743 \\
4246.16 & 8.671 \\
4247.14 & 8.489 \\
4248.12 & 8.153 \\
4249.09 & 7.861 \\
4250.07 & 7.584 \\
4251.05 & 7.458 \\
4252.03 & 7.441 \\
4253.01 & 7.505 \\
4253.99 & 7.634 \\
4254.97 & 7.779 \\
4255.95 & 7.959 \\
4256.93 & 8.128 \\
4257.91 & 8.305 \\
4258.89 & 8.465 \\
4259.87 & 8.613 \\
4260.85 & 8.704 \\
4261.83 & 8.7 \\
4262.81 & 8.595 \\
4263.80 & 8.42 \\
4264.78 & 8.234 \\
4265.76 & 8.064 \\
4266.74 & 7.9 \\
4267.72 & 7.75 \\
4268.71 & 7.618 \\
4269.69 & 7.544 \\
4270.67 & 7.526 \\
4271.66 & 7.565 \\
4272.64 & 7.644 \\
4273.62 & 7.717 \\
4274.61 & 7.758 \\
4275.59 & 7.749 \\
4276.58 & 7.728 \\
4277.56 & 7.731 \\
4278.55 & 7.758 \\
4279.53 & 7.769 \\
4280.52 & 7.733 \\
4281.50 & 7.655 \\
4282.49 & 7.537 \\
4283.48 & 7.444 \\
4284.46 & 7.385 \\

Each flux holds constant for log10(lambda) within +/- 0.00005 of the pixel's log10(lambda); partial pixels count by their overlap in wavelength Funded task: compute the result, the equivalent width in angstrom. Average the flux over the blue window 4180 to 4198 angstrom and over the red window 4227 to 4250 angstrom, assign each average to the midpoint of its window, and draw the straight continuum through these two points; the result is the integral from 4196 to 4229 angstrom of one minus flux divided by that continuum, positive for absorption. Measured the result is 0.9 angstrom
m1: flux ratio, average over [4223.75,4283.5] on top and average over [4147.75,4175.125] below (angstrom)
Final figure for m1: 1.0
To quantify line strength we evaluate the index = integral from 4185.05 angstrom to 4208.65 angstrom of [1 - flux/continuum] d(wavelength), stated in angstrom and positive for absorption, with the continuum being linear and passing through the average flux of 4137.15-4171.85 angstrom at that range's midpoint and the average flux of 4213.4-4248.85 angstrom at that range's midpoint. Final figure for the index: 1.8 angstrom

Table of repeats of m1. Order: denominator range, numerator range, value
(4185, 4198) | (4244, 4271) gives 1.05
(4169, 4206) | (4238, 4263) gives 1.07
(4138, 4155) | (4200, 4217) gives 0.98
